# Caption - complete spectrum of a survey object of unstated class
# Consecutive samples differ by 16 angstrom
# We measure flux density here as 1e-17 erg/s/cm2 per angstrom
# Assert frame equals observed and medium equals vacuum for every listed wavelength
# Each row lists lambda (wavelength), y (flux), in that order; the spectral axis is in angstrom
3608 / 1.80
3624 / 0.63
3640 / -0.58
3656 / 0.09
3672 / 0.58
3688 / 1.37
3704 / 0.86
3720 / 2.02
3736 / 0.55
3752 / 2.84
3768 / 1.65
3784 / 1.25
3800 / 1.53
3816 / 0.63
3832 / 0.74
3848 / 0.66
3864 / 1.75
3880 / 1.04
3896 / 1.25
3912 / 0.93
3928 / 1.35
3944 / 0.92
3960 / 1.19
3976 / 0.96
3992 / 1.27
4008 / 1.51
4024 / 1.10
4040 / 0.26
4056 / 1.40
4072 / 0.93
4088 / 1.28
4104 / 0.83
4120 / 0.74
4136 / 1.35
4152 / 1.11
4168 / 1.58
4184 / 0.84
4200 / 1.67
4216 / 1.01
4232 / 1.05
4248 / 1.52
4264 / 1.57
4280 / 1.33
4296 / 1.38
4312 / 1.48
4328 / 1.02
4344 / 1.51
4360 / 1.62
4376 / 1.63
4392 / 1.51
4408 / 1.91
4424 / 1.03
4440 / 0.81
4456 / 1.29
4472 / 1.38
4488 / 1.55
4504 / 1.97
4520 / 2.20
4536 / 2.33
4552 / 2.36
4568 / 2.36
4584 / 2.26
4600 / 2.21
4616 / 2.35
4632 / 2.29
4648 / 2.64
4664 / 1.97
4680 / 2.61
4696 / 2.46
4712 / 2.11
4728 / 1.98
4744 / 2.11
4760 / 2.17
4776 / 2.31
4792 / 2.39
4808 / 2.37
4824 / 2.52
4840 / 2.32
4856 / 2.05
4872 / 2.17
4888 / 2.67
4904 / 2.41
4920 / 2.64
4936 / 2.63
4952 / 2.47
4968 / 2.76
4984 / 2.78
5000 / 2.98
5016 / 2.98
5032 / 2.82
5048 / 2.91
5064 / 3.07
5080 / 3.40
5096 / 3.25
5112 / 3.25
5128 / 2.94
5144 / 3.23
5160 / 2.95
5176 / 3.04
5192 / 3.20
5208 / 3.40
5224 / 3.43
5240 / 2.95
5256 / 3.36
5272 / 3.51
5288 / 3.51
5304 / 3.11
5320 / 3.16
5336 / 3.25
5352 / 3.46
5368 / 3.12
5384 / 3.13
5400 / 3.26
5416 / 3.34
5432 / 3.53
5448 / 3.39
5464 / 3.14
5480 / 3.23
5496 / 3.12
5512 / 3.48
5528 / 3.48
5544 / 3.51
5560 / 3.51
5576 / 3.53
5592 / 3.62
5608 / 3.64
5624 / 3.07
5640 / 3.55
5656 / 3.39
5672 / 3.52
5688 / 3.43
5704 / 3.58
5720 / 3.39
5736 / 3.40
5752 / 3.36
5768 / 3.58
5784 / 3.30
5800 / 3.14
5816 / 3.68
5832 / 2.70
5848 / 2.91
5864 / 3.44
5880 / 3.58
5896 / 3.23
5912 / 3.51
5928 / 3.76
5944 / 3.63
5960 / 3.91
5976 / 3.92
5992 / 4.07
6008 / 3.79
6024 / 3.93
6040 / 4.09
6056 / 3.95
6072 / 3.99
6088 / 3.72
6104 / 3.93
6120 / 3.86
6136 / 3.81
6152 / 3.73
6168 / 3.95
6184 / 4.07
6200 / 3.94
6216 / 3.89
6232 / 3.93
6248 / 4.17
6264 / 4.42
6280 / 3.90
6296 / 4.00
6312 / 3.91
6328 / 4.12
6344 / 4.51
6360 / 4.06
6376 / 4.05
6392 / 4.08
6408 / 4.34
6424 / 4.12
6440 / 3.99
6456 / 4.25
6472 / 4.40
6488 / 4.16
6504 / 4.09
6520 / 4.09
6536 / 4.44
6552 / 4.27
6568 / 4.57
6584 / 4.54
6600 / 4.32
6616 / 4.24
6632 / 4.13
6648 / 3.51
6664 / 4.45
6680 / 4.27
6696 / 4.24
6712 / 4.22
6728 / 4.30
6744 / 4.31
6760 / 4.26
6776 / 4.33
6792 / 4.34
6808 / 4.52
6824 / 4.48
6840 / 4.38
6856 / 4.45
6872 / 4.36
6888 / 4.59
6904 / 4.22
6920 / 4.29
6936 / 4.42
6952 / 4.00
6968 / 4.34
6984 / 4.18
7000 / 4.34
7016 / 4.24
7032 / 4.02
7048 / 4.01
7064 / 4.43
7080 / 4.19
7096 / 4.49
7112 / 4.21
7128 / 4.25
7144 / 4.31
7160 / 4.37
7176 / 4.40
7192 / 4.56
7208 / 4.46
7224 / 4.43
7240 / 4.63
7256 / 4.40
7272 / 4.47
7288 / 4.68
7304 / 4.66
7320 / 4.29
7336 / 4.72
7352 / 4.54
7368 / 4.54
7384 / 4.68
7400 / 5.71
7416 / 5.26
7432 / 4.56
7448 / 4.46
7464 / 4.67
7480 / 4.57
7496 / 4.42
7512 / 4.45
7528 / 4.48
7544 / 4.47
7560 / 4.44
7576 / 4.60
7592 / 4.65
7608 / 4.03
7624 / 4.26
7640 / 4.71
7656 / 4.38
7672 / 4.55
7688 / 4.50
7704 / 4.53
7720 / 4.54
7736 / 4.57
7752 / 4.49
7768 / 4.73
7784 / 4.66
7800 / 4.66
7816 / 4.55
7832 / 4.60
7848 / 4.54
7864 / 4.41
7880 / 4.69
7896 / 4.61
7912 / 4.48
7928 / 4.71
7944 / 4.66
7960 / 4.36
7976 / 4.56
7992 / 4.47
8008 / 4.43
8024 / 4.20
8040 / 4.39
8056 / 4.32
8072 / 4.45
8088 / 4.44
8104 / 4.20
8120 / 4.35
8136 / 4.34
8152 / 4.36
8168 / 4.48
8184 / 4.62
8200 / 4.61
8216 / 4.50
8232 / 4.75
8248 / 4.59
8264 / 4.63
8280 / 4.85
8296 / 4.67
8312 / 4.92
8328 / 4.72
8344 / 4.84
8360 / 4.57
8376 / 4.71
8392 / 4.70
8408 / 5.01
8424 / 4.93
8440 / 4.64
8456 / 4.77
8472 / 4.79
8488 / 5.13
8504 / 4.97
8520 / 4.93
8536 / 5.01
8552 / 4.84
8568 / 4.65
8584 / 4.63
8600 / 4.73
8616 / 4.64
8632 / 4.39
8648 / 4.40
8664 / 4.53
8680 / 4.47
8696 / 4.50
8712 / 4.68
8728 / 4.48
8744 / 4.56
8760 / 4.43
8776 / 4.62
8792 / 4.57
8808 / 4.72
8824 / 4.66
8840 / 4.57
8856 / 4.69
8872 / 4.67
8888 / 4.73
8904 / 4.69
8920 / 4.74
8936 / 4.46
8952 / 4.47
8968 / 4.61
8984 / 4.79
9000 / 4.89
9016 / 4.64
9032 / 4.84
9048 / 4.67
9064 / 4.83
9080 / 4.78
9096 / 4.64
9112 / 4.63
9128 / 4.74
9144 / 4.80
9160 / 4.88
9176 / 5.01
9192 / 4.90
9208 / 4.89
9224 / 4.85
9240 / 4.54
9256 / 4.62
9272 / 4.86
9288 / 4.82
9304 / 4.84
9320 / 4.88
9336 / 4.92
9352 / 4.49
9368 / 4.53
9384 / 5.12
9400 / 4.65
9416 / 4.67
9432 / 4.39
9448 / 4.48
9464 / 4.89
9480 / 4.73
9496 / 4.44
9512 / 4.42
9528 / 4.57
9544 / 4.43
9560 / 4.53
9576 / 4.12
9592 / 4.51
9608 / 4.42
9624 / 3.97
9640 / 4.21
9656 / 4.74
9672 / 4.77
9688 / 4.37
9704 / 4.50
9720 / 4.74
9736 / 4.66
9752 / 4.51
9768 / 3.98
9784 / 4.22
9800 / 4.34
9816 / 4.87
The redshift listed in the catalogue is 0.127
